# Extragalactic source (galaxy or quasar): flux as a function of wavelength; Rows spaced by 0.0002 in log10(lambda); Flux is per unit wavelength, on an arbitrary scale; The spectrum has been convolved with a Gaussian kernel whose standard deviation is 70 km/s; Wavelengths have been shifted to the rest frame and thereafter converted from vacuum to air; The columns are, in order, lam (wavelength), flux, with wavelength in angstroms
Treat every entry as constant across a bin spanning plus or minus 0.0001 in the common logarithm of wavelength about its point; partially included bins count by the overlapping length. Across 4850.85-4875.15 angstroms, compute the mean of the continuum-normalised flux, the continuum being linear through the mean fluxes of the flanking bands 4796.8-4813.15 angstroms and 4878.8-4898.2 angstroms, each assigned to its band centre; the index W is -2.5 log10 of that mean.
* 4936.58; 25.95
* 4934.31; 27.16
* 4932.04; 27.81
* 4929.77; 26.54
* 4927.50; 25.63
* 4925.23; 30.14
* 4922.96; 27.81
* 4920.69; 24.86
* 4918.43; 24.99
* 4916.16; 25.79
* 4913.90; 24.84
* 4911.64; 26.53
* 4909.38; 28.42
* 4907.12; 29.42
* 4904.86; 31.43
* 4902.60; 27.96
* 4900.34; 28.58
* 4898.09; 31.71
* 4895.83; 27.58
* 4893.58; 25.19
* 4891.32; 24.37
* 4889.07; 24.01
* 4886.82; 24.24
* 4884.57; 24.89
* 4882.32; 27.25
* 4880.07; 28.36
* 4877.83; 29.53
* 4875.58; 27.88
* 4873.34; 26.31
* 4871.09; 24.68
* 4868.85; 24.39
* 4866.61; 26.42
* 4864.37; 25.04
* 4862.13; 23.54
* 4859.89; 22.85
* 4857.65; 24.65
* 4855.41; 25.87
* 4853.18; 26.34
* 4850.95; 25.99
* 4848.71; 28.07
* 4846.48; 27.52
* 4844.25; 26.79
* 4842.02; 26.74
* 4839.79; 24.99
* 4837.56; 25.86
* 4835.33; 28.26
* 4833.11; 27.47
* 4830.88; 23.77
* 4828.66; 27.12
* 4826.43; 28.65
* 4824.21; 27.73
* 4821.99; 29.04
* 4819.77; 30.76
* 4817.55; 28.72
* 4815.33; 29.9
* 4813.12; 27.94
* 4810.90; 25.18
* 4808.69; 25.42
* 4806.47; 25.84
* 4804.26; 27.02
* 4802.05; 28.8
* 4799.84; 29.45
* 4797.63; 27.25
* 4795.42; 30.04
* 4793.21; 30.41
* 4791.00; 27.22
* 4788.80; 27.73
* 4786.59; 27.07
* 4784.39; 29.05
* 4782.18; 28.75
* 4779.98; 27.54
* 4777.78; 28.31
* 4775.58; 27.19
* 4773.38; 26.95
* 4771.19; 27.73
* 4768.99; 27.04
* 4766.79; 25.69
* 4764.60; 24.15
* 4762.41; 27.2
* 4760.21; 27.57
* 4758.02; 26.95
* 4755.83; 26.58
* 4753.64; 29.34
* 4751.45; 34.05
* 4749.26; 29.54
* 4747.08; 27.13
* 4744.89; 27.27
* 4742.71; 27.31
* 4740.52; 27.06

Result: 0.05 mag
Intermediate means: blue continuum 27.1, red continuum 26.1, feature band 25.1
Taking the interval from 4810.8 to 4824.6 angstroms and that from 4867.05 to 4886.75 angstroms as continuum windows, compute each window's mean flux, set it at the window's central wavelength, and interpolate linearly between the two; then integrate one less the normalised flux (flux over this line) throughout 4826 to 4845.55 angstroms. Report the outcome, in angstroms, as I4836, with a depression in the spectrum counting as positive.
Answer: 1.0 angstroms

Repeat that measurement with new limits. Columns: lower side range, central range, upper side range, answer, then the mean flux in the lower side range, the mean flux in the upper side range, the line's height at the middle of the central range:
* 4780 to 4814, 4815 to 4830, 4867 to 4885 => -0.7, 27.8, 26.7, 27.4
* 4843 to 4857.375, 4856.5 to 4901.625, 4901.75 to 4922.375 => 1.3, 26.6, 27.1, 26.9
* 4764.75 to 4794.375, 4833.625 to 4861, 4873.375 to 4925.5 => 1.2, 27.6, 27.1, 27.4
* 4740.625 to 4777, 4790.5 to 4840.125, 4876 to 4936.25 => -0.6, 27.6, 27.1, 27.4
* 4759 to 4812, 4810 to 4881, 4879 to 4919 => 1.2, 27.4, 27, 27.2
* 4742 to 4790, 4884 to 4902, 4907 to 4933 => 0.4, 27.7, 26.8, 27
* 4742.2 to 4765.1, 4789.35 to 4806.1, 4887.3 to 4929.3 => -0.4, 28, 27.1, 27.8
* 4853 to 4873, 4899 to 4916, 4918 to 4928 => -1.1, 24.8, 26.9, 26.3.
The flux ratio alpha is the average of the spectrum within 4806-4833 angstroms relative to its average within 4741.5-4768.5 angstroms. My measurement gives 1.0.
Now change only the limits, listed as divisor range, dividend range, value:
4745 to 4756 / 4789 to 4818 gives 0.95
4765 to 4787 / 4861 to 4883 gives 0.96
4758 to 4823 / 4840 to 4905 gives 0.95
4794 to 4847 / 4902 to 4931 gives 0.99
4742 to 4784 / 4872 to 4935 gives 0.98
